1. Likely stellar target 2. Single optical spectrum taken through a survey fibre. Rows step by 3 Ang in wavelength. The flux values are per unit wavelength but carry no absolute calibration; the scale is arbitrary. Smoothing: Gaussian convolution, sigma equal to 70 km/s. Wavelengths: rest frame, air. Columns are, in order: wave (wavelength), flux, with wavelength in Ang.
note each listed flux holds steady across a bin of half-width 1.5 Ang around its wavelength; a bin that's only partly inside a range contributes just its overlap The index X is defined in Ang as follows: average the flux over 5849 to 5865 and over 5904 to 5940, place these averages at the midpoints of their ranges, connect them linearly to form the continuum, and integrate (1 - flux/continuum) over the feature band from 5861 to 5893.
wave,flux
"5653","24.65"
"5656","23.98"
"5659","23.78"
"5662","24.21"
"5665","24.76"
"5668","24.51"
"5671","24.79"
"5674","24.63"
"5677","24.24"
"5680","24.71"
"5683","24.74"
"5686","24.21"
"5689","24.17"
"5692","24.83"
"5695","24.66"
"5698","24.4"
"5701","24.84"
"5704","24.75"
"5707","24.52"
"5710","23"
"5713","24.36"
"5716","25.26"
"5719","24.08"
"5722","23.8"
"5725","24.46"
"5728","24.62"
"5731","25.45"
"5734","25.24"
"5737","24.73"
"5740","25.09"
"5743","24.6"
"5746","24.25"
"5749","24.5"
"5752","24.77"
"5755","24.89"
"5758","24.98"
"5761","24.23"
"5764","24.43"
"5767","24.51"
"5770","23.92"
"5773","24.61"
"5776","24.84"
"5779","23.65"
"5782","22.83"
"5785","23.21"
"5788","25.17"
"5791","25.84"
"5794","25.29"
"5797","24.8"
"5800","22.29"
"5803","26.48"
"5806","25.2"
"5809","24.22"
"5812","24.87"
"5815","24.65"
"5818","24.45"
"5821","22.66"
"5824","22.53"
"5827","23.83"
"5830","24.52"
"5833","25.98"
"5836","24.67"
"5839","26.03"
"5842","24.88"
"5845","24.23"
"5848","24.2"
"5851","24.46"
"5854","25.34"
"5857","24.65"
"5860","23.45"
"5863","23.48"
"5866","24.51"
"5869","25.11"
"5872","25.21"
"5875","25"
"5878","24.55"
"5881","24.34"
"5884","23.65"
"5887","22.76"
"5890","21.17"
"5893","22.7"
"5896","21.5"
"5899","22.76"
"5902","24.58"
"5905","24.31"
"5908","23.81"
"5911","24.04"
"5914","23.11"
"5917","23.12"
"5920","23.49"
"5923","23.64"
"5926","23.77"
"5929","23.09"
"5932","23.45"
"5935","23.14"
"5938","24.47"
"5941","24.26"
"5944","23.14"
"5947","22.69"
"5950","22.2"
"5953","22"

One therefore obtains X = 0.23 Ang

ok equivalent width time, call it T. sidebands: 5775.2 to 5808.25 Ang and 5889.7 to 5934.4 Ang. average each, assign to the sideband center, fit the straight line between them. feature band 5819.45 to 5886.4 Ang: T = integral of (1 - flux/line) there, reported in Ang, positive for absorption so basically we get -1.5 Ang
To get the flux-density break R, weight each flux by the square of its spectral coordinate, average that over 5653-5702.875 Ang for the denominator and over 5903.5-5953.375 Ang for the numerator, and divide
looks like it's 1.0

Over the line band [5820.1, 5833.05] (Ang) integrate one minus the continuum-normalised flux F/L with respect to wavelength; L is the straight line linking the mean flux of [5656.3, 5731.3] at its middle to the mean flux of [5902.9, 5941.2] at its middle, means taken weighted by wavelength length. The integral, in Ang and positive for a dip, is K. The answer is 0.1 Ang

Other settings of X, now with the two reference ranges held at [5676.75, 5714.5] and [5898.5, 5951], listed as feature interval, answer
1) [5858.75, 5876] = -0.5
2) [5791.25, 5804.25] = -0.4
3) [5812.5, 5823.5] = 0.0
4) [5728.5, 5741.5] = -0.4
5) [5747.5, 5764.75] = -0.3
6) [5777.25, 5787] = 0.3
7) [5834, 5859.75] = -1.0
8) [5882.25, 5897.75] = 0.8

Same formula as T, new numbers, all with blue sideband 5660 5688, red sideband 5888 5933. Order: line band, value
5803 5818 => -0.70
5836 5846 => -0.60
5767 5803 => -0.63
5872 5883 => -0.59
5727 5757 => -0.84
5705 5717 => 0.02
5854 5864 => -0.25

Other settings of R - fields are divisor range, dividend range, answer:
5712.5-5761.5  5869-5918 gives 1.01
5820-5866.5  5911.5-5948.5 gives 0.99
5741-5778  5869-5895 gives 1.01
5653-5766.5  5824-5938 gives 1.04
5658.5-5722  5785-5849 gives 1.05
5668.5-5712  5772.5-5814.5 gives 1.04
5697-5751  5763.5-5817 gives 1.02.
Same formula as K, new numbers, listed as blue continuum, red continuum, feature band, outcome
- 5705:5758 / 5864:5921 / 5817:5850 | -0.50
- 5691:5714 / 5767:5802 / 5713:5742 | -0.43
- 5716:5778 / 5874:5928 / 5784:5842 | -1.14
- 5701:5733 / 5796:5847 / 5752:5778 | -0.08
